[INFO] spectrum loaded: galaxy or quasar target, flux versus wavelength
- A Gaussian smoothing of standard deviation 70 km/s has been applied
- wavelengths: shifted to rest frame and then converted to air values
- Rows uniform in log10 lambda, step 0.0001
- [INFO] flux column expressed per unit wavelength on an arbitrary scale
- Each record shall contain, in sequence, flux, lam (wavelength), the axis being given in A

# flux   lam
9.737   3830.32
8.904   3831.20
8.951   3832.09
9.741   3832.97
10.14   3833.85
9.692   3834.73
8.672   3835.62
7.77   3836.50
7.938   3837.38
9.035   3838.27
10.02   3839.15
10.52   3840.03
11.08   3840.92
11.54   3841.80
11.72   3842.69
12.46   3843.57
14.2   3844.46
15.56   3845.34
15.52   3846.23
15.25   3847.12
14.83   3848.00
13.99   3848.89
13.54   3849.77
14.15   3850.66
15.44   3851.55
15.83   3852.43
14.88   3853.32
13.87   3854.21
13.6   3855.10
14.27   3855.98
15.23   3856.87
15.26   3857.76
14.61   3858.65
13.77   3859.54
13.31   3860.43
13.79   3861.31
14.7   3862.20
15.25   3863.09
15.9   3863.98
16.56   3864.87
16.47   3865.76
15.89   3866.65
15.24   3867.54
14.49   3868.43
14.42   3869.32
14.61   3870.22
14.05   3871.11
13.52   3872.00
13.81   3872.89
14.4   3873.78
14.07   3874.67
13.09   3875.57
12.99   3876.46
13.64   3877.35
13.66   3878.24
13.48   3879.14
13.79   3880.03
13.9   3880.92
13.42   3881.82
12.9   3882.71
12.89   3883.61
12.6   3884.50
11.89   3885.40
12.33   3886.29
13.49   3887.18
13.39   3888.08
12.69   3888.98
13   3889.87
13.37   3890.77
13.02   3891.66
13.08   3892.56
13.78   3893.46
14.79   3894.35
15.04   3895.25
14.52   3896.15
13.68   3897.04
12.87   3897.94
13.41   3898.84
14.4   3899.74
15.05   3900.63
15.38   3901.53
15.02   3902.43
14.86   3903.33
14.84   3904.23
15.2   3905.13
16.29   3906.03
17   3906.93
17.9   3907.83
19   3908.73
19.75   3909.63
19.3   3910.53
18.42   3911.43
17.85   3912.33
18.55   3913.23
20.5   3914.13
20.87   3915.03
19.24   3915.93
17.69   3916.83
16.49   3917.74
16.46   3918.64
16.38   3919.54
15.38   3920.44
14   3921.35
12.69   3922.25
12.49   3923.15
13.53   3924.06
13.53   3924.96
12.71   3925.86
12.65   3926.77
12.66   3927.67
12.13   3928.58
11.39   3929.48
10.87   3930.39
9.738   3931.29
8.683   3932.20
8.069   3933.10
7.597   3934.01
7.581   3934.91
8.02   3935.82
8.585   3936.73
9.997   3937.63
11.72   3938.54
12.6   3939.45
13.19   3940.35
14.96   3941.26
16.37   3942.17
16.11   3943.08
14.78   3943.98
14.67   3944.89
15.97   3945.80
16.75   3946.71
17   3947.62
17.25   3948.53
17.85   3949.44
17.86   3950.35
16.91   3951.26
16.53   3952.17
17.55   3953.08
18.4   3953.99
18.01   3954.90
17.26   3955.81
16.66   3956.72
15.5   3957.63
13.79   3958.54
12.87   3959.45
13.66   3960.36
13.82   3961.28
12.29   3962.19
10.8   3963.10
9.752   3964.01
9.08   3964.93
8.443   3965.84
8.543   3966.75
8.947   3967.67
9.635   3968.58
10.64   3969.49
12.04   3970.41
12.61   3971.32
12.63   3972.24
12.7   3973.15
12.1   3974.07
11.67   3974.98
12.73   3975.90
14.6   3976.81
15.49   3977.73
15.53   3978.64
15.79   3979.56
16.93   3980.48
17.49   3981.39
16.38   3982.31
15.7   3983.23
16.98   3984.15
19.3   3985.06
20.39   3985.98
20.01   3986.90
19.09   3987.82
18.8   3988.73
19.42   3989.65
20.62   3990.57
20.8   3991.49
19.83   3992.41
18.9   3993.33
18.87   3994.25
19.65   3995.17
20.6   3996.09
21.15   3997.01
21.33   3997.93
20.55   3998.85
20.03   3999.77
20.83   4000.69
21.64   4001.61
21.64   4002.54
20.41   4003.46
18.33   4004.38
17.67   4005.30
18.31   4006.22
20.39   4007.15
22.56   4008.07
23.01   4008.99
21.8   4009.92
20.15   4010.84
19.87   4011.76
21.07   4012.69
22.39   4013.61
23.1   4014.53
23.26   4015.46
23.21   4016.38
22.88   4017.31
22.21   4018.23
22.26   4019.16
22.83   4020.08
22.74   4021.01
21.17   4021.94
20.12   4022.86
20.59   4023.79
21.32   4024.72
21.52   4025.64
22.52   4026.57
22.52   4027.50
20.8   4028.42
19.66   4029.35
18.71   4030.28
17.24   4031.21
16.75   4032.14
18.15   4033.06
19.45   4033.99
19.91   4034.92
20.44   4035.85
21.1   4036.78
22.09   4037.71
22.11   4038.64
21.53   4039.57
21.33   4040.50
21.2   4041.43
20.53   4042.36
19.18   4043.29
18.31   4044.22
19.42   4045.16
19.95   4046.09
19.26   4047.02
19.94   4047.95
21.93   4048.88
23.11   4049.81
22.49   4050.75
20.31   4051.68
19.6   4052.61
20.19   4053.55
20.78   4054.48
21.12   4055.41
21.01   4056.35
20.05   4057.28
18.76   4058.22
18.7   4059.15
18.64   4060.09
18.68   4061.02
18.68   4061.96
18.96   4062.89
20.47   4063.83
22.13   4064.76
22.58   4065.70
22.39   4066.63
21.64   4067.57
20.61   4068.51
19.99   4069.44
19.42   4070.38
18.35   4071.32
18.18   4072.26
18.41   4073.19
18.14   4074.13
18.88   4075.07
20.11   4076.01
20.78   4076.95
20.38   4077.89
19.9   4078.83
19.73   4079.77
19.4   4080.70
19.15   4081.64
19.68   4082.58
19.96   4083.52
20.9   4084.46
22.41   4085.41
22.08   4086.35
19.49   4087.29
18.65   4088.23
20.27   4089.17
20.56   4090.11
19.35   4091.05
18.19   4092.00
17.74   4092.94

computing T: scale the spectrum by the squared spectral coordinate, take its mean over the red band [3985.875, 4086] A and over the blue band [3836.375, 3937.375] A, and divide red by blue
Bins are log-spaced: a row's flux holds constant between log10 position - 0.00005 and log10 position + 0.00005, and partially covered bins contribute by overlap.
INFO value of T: 1.58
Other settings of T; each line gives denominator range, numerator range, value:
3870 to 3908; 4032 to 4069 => 1.58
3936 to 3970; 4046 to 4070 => 1.56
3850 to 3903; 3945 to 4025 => 1.32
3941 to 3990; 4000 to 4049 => 1.43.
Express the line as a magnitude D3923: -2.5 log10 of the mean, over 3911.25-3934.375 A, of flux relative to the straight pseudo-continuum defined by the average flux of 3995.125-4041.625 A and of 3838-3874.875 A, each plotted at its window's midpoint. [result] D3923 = 0.18 mag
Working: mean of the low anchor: 14.1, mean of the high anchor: 20.9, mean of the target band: 14.2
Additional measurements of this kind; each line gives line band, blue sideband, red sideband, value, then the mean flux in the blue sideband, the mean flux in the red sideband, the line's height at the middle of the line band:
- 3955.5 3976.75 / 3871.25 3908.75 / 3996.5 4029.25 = 0.460 mag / 14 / 21.3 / 18.5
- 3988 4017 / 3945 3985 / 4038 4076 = -0.230 mag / 14.3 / 20.2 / 16.7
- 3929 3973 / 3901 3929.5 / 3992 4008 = 0.336 mag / 16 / 20.1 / 17.7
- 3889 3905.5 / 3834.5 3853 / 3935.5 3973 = -0.091 mag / 12.4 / 13.7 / 13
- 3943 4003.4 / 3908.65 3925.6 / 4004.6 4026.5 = 0.209 mag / 16.9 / 21.5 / 19.5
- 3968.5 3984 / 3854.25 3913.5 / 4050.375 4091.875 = 0.233 mag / 14.6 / 20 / 17.3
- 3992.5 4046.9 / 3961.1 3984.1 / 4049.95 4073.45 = -0.244 mag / 12.7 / 20.1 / 16.6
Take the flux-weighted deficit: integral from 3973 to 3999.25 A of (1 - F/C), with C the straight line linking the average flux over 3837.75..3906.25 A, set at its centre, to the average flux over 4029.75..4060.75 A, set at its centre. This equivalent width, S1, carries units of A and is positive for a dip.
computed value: 0.4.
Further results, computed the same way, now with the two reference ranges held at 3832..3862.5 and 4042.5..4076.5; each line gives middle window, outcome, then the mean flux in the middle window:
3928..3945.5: 4.8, 11.5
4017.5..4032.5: -1.6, 20.9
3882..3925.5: -1.5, 15.2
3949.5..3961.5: 0.2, 16.2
